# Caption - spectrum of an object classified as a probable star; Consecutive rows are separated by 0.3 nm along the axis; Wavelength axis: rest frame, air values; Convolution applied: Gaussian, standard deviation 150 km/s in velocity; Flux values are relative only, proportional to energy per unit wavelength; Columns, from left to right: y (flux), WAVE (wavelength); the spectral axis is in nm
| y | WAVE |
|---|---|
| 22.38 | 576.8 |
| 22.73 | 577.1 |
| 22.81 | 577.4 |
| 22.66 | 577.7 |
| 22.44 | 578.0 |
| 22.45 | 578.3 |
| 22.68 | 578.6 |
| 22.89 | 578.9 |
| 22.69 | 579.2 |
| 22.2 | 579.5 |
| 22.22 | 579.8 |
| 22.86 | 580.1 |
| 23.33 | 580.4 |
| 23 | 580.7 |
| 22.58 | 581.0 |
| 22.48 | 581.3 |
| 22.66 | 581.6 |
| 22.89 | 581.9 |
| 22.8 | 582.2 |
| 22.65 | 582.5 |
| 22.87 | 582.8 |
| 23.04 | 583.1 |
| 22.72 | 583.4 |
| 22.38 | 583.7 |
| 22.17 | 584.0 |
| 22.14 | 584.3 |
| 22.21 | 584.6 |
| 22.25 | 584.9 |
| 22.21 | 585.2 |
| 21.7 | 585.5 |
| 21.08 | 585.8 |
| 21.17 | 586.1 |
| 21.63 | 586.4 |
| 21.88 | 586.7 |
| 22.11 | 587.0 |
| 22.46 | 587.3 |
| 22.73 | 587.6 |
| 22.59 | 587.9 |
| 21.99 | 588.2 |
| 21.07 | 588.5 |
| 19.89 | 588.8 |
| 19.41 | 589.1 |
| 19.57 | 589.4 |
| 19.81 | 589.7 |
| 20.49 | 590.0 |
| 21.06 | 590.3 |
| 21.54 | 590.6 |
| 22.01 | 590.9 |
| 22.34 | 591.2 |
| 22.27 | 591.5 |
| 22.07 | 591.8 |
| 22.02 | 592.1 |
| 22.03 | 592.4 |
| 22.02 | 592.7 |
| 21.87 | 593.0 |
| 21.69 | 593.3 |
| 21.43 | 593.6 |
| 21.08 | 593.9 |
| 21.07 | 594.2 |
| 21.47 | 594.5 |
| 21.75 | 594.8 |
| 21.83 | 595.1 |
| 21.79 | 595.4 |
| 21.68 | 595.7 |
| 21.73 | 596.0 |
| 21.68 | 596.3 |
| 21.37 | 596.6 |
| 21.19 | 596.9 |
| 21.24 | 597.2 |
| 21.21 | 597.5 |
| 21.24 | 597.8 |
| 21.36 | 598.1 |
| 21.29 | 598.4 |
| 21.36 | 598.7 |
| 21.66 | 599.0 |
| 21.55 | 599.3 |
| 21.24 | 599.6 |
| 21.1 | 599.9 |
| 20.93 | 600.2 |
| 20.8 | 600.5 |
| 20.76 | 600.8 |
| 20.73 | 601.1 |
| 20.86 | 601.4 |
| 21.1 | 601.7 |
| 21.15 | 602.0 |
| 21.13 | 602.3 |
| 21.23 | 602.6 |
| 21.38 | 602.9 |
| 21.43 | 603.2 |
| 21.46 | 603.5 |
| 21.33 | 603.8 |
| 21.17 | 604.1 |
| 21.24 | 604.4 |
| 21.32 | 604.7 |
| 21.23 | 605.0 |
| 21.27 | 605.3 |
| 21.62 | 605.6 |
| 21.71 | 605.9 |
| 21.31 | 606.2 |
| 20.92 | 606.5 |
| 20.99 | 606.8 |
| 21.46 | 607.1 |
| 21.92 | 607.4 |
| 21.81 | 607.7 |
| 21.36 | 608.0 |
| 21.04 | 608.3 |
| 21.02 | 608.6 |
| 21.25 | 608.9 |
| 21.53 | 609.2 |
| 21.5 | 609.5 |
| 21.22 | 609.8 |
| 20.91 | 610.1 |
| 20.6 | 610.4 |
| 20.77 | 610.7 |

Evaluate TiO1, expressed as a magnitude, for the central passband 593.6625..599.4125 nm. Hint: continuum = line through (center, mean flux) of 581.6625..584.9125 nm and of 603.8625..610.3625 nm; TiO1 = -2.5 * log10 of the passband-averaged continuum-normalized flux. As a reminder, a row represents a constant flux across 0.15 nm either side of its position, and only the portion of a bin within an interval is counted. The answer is 0.02 mag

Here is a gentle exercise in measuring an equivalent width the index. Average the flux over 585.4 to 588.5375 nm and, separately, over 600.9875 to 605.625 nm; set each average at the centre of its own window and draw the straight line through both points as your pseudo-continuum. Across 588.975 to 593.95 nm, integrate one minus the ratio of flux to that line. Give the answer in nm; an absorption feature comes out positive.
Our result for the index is 0.08 nm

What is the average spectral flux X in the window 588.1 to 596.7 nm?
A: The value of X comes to 21.4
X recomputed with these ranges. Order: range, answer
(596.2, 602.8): 21.2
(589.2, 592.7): 21.4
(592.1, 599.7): 21.5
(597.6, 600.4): 21.3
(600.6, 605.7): 21.2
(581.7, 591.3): 21.8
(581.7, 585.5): 22.5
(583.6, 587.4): 21.9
